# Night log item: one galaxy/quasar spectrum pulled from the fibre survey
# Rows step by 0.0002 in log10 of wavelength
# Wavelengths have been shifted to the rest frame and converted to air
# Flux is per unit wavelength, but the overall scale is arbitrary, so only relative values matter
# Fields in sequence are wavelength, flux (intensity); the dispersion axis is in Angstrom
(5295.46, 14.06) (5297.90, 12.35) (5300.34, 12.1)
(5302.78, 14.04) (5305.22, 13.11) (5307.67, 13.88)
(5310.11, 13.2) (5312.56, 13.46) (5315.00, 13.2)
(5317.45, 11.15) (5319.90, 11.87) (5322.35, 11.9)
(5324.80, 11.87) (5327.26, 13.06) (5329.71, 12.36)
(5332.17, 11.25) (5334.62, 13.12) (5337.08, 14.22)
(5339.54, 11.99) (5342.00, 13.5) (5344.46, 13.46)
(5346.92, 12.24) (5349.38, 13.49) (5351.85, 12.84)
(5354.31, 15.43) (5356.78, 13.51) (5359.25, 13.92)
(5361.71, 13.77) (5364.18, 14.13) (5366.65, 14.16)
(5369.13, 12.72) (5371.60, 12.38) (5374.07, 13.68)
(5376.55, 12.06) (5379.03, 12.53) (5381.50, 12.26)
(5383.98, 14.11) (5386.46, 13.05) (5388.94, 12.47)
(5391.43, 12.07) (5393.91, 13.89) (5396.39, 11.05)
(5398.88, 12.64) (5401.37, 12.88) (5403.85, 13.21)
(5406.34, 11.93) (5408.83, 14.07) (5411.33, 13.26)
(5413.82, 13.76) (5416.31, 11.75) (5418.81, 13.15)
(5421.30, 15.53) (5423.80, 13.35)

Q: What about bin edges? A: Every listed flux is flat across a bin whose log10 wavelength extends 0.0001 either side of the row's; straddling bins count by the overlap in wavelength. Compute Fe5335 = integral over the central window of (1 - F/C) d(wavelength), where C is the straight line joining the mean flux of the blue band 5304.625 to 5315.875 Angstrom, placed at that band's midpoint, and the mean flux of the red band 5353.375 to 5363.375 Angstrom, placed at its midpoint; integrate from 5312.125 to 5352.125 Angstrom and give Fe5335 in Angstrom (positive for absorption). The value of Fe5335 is 3.2 Angstrom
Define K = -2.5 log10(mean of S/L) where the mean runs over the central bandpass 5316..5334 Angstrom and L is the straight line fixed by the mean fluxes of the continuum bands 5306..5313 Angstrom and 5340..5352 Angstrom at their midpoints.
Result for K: 0.11 mag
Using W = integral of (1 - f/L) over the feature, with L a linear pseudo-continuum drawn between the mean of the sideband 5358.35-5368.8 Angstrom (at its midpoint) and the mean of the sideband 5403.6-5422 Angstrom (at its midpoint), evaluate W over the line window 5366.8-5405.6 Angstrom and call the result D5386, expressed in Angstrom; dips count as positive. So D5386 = 2.4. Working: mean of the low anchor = 13.9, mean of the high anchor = 13.3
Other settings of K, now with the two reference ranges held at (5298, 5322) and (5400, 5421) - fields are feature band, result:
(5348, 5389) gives -0.029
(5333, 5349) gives -0.013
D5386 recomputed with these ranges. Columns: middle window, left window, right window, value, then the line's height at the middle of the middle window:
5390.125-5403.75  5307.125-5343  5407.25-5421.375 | 0.70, 13.2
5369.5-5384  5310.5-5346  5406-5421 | 0.26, 13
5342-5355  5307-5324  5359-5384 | -0.47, 12.9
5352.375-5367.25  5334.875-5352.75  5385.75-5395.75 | -1.27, 13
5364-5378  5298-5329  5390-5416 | -0.35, 12.8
